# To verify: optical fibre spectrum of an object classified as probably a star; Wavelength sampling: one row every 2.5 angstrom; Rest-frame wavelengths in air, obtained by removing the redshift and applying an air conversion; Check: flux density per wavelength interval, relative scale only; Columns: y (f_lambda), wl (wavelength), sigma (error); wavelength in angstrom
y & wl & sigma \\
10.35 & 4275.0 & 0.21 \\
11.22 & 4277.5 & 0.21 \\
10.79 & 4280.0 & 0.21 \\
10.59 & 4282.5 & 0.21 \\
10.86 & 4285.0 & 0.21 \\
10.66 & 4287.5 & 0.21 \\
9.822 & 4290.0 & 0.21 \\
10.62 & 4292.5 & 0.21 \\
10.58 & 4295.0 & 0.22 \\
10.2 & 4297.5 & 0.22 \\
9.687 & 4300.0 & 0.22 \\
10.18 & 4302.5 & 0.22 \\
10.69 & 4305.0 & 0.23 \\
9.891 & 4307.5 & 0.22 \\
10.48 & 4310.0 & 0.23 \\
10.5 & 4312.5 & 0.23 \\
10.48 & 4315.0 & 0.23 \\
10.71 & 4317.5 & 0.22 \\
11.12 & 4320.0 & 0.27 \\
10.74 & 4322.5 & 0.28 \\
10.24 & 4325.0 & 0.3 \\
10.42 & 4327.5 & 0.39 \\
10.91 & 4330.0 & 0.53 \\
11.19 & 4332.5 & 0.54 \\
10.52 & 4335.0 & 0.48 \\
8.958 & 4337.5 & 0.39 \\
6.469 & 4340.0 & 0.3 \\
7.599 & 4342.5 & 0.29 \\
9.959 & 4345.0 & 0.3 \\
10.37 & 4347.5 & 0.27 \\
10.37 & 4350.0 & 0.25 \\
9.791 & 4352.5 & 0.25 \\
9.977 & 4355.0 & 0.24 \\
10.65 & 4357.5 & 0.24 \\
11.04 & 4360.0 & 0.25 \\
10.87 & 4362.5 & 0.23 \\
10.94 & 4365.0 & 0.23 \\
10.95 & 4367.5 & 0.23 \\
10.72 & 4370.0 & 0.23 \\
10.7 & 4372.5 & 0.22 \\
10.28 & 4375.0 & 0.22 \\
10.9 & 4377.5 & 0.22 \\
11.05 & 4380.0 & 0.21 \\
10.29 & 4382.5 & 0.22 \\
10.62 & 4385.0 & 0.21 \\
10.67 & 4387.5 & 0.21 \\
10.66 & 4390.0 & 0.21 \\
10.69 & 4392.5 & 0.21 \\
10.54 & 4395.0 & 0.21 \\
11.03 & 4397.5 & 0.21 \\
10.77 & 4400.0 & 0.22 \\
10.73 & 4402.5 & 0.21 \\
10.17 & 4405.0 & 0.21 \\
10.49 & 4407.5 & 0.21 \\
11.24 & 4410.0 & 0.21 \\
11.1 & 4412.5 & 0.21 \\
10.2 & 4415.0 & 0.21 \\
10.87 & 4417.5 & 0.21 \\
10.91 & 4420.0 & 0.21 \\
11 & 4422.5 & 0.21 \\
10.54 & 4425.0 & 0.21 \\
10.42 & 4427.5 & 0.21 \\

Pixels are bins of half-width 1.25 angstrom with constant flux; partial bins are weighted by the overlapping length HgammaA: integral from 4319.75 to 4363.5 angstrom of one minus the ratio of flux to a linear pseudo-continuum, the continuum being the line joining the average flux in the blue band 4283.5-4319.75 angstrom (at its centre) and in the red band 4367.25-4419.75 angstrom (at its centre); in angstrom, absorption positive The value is 2.1 angstrom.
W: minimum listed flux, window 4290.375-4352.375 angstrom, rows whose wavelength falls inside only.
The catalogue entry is 6.469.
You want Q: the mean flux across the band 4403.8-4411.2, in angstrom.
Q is 10.6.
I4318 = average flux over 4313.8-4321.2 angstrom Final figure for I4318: 10.8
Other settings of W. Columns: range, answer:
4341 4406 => 7.599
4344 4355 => 9.791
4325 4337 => 10.24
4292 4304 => 9.687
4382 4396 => 10.29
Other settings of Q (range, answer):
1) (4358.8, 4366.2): 10.9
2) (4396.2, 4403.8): 10.8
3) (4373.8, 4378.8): 10.6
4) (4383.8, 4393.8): 10.7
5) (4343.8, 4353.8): 10.1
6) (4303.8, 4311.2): 10.4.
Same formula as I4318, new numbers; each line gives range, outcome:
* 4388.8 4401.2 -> 10.7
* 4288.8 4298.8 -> 10.3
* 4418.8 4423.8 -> 11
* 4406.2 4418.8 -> 10.8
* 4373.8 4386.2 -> 10.6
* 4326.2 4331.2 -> 10.7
